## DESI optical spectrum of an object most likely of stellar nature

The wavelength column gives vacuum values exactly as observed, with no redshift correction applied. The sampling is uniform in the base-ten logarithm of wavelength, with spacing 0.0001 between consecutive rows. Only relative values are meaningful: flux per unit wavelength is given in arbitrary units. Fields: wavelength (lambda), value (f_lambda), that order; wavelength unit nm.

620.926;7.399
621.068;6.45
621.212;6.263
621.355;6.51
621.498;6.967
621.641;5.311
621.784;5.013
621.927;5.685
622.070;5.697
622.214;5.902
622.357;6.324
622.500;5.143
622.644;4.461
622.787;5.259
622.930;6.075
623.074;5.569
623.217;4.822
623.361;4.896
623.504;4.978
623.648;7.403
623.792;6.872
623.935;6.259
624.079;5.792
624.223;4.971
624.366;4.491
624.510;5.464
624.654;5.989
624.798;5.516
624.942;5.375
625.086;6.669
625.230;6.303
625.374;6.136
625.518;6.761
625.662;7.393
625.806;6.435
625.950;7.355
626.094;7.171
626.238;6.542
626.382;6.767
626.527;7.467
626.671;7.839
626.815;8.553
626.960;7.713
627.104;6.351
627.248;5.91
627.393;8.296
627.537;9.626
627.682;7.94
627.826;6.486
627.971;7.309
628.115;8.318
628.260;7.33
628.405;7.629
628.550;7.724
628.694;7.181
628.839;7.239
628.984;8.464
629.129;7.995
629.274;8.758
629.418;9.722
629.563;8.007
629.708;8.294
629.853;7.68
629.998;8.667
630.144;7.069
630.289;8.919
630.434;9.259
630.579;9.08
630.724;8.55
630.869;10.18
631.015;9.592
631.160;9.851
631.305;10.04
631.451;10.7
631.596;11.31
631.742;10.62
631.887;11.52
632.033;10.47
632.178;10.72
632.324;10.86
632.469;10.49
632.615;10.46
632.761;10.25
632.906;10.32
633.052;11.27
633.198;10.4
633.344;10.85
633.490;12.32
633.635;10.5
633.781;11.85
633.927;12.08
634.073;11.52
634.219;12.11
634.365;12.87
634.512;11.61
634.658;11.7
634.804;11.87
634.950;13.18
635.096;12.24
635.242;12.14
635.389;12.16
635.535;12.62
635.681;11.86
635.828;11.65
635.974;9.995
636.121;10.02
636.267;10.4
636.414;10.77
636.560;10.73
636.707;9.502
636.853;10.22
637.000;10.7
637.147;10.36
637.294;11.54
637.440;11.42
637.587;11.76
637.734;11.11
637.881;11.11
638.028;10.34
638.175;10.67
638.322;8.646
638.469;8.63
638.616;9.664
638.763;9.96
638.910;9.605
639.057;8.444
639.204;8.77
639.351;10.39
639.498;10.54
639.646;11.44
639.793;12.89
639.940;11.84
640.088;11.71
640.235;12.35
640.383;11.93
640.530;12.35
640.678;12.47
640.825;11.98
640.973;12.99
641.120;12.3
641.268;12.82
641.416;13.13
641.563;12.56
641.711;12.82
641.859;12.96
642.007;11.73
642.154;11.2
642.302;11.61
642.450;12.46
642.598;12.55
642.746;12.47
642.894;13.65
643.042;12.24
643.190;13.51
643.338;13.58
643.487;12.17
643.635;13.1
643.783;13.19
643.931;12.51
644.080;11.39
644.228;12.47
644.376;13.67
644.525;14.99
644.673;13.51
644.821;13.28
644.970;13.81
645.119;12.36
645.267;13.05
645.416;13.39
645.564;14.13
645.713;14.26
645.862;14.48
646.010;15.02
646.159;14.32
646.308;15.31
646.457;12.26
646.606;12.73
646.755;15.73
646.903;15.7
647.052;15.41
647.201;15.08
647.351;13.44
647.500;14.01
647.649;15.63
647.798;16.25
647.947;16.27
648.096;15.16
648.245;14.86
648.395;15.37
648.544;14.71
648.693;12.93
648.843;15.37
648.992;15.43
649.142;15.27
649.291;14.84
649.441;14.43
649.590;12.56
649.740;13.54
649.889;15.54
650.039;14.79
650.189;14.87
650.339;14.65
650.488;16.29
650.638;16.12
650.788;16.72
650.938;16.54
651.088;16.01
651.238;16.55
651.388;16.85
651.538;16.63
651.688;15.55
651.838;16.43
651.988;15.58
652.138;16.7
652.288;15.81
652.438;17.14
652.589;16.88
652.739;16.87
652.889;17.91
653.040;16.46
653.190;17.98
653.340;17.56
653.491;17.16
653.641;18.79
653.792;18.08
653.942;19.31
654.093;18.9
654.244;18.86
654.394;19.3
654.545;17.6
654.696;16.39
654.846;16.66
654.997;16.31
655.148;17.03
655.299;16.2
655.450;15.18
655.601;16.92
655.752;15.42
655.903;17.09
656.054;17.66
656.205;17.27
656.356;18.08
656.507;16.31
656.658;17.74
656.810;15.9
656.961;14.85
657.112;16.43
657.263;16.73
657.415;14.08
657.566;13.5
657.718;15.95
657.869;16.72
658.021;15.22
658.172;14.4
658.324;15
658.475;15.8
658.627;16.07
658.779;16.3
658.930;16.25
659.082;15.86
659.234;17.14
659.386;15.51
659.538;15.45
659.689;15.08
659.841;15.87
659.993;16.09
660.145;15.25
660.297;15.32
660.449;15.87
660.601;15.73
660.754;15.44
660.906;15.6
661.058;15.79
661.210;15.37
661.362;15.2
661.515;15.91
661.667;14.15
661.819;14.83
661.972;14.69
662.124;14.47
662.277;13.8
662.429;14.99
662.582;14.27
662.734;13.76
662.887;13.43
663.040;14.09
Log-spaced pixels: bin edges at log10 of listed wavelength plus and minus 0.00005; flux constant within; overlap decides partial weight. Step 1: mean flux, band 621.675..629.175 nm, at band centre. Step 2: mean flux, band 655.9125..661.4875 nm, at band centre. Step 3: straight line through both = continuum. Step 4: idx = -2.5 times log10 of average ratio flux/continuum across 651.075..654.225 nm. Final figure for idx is -0.21 mag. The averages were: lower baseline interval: 6.55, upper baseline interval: 15.9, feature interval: 17.2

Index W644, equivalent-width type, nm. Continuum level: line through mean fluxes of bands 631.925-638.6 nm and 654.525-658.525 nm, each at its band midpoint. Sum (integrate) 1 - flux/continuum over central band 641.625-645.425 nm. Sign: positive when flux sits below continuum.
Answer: 0.06 nm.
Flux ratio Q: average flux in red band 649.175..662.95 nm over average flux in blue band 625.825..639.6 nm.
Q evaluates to 1.6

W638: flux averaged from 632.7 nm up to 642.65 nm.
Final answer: 11.3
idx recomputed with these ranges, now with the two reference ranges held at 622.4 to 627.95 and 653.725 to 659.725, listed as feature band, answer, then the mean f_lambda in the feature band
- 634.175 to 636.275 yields -0.224 mag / 11.8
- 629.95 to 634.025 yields -0.198 mag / 10.3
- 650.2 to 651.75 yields -0.106 mag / 16.1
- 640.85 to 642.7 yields -0.065 mag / 12.4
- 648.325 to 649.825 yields -0.033 mag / 14.5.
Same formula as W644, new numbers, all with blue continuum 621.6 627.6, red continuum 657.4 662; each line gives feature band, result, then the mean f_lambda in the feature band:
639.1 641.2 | -0.27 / 11.7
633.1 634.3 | -0.39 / 11.5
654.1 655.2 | -0.26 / 17.6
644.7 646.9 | -0.39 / 13.9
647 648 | -0.23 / 15.1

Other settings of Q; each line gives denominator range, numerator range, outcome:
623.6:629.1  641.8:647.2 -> 1.93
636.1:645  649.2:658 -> 1.41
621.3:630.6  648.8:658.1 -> 2.40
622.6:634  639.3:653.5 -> 1.75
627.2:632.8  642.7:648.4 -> 1.56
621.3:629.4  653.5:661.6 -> 2.47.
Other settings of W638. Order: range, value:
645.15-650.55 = 14.6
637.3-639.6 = 10.1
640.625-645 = 12.8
